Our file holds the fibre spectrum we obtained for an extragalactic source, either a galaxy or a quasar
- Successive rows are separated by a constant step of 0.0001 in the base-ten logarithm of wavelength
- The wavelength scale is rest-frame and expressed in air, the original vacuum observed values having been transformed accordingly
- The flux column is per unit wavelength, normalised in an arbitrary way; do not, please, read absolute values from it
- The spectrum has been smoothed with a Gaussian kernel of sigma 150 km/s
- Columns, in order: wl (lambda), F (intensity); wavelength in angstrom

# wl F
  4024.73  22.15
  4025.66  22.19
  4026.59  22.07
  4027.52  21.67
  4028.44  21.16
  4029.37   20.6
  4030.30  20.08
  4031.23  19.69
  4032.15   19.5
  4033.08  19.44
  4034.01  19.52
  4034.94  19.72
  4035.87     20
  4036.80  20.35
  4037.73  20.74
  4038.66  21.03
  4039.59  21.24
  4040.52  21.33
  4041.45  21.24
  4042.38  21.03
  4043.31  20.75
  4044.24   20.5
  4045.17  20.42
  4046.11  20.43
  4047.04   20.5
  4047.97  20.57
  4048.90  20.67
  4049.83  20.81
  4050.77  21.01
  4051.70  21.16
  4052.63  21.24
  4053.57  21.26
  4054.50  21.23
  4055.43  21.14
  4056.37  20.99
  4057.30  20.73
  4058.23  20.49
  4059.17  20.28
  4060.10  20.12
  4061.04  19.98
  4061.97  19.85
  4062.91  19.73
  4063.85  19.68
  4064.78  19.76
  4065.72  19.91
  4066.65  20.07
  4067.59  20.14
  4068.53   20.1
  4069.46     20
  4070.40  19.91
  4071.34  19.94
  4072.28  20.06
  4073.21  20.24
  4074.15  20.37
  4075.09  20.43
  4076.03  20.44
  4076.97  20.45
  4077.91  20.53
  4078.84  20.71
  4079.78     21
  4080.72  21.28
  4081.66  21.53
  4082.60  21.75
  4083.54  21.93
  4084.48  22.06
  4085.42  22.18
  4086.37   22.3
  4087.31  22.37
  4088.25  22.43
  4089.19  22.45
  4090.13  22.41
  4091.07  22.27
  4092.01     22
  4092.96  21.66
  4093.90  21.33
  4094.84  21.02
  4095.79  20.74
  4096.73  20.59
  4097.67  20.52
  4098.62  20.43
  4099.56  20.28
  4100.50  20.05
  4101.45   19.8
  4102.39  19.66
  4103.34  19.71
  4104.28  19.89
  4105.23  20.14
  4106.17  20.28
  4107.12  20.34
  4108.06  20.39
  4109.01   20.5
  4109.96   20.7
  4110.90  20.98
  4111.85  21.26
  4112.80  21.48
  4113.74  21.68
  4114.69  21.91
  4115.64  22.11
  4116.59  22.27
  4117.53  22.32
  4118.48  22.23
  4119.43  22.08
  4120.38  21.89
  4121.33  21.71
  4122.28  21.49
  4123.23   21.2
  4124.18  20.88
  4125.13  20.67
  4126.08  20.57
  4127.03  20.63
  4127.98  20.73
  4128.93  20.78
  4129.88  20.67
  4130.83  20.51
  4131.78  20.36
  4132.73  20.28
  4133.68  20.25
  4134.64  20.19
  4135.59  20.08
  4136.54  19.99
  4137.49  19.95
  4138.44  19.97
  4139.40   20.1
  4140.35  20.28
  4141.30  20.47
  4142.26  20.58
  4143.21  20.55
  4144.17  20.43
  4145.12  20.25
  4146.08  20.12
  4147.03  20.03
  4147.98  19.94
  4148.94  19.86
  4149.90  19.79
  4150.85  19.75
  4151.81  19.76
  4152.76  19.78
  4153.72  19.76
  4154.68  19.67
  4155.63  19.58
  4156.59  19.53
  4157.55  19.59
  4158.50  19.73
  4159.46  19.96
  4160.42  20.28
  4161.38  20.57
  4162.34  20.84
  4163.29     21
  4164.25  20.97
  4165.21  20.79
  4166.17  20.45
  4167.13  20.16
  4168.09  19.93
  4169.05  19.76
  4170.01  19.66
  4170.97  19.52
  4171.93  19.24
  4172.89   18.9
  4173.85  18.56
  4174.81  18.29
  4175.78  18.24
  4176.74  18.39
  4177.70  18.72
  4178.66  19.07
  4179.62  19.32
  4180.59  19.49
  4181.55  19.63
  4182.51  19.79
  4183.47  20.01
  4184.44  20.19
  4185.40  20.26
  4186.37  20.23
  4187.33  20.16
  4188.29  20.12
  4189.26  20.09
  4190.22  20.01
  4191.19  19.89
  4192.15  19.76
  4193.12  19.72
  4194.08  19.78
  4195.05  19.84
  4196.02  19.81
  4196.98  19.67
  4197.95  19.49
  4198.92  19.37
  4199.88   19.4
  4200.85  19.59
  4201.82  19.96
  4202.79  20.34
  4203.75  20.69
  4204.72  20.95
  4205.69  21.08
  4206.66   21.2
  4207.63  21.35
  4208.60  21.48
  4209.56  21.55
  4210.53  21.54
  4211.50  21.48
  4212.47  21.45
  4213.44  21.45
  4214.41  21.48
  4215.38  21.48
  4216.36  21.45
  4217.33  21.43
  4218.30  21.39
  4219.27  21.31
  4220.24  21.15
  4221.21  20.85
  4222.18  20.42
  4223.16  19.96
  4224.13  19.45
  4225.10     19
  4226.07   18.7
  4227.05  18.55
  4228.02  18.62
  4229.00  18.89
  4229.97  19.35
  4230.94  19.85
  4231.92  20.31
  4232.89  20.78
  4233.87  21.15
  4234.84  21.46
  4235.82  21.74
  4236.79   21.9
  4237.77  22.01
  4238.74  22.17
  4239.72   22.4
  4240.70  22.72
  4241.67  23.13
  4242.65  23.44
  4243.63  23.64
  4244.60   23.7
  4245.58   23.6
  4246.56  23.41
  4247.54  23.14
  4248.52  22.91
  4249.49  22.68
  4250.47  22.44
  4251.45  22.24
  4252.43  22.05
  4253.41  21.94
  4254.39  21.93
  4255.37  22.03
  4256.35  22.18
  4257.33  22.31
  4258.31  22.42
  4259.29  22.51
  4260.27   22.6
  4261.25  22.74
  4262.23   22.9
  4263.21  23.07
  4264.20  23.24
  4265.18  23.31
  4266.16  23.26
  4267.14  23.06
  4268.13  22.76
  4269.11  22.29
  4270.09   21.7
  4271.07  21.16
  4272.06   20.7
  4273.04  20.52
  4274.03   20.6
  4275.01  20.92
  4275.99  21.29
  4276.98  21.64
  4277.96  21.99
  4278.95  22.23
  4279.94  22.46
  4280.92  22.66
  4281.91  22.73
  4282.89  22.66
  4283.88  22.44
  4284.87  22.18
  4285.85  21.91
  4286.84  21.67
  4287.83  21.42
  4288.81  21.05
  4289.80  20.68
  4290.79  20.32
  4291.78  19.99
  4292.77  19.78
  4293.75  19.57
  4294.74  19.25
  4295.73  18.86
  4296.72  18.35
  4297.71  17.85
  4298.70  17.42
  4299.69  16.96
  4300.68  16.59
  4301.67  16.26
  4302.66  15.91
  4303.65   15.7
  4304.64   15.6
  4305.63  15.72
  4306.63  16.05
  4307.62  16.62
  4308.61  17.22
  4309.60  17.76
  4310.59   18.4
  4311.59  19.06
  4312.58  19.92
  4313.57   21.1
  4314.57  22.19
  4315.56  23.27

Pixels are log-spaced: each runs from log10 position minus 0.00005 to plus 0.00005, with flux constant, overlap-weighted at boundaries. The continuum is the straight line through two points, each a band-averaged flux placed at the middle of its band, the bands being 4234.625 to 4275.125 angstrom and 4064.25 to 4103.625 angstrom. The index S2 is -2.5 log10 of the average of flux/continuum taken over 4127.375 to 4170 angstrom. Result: 0.07 mag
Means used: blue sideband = 20.9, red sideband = 22.4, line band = 20.2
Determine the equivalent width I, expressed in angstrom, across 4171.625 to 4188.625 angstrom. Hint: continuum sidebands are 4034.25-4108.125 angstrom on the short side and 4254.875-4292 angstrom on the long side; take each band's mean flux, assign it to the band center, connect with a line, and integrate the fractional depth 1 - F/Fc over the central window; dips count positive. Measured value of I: 1.6 angstrom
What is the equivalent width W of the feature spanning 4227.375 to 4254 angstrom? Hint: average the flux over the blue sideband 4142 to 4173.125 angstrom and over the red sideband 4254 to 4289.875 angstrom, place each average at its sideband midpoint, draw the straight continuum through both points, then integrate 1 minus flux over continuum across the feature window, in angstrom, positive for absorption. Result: -0.4 angstrom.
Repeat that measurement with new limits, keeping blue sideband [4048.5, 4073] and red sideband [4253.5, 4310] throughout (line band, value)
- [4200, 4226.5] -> -0.4 angstrom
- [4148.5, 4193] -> 1.5 angstrom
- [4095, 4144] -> -0.7 angstrom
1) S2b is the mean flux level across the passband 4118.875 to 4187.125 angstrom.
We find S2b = 20.1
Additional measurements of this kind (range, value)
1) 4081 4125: 21.3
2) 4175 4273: 21.1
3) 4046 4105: 20.8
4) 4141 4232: 20.1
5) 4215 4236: 20.3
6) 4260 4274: 22.3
